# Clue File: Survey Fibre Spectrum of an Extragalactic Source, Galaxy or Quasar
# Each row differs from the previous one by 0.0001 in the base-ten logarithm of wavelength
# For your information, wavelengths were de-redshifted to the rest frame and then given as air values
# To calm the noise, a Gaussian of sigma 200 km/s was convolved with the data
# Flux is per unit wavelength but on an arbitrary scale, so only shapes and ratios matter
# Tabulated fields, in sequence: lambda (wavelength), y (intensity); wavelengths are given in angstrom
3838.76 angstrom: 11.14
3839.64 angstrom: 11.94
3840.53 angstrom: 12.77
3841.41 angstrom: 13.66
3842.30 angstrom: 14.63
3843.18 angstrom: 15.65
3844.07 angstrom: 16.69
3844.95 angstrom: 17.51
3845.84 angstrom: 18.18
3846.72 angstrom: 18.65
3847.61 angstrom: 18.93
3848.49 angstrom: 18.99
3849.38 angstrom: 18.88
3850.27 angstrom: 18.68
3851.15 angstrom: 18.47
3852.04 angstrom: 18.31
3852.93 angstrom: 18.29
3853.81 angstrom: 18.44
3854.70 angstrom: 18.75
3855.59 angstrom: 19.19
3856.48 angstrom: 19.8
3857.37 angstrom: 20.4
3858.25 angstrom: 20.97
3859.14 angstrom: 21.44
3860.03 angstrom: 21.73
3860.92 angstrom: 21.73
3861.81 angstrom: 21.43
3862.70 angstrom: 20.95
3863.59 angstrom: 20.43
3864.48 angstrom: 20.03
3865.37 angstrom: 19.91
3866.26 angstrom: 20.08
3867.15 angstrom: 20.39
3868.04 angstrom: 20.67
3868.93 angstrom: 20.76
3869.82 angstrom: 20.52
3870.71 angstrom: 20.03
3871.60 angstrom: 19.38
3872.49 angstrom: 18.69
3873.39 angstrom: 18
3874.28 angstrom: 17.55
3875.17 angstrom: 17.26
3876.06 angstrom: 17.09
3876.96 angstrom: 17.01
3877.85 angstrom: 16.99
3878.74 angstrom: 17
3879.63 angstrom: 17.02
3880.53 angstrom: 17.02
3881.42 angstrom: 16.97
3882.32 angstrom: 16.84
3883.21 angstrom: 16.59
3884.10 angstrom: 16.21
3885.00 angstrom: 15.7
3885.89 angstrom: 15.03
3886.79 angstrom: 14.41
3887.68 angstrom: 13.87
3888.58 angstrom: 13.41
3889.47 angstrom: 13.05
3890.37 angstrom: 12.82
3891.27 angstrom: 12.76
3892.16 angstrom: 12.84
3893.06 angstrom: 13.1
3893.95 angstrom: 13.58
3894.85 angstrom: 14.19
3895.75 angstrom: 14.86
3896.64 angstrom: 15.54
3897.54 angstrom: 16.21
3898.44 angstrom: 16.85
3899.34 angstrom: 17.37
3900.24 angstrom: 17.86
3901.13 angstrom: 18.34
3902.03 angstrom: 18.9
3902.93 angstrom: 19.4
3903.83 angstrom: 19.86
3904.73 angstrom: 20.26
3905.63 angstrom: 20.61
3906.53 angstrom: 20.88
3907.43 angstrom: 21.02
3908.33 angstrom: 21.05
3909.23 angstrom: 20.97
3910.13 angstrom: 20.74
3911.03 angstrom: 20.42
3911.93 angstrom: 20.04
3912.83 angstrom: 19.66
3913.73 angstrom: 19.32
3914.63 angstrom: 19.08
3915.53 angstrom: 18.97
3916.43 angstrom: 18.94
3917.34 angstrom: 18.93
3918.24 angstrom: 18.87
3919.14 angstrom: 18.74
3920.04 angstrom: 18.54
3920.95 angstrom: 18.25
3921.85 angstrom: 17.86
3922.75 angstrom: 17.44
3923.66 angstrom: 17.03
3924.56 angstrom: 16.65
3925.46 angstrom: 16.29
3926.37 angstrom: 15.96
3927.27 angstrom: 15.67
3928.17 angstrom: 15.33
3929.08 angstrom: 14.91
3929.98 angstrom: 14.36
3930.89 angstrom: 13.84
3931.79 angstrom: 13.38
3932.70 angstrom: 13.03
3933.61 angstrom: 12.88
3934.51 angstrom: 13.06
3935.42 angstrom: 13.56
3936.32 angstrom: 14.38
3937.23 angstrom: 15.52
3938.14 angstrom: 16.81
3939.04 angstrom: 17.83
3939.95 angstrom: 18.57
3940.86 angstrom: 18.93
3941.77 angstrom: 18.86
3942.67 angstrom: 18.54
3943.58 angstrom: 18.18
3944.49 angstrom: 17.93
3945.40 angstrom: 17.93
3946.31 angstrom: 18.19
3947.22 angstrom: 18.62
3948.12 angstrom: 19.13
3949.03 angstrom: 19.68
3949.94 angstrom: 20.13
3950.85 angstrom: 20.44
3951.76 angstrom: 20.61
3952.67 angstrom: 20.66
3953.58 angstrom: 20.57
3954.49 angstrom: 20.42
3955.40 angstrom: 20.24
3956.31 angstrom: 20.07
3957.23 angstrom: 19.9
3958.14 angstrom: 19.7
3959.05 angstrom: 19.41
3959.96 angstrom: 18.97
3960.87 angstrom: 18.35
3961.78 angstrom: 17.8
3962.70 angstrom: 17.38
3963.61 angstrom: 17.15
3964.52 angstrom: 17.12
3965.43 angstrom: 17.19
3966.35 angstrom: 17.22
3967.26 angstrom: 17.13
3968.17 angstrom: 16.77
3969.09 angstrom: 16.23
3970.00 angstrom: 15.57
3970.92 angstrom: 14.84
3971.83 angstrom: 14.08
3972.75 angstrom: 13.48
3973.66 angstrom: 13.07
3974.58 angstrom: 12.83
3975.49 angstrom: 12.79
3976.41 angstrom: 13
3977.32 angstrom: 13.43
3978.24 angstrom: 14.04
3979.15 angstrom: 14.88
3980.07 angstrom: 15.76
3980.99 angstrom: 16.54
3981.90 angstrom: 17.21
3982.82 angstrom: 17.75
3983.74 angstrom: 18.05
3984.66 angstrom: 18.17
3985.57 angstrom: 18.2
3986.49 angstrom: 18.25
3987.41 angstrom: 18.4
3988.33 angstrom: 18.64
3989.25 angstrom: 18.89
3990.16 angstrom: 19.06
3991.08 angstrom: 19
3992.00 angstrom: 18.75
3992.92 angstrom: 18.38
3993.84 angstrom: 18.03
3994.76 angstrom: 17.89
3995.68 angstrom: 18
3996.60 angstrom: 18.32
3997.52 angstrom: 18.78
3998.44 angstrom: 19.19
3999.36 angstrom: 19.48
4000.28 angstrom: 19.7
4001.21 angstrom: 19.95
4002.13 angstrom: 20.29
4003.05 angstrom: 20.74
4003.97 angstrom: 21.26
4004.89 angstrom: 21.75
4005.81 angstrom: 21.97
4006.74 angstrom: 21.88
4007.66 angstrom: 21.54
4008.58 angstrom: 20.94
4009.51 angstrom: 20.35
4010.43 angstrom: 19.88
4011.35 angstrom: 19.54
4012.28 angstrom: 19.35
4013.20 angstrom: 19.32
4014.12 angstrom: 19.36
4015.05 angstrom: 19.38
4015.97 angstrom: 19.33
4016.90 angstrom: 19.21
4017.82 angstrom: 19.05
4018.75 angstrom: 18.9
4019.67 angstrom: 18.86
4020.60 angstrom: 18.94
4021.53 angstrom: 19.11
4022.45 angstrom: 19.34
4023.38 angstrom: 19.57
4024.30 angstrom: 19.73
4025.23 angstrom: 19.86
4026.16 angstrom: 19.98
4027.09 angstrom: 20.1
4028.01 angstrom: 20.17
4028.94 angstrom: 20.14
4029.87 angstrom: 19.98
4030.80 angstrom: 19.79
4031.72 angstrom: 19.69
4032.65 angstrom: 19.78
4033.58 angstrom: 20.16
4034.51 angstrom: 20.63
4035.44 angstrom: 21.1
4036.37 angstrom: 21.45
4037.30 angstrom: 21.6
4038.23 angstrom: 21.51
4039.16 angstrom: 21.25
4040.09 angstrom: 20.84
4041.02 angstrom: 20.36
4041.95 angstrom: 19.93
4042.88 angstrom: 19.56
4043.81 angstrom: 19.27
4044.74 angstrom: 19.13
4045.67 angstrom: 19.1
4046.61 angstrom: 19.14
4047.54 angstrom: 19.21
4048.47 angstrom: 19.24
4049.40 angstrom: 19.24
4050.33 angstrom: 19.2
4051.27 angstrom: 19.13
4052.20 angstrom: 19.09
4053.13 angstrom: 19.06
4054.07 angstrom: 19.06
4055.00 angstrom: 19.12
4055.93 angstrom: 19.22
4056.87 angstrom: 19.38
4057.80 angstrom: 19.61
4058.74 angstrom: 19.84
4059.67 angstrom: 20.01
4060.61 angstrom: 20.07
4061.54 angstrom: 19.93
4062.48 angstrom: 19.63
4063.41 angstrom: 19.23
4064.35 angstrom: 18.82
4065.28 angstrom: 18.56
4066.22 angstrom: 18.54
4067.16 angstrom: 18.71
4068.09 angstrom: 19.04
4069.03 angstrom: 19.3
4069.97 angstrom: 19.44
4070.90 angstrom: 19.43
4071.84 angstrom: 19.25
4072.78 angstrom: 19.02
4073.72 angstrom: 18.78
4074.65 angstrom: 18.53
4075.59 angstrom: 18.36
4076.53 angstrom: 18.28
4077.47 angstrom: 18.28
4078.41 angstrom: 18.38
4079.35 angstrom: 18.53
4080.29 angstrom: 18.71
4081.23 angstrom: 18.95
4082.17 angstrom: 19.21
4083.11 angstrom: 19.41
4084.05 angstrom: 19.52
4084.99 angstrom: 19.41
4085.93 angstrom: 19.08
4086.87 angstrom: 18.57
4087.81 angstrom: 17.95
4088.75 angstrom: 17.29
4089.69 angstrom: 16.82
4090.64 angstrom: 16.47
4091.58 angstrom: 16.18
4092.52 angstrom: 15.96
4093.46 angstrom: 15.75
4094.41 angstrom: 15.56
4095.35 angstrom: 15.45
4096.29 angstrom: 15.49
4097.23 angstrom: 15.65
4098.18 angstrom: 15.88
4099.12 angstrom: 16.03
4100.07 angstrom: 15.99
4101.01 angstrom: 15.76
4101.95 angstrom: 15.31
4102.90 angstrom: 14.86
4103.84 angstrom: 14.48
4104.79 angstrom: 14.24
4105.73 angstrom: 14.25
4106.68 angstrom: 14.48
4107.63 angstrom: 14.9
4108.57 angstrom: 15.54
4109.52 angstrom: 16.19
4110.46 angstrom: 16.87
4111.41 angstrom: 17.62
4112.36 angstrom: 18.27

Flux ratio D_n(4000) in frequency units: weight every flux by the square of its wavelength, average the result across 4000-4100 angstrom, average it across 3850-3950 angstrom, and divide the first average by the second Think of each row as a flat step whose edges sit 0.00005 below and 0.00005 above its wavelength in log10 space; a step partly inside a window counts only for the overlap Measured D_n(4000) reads 1.17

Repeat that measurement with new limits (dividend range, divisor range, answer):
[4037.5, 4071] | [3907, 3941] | 1.21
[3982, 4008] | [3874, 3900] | 1.31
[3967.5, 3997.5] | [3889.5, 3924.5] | 0.96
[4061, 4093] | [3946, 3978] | 1.13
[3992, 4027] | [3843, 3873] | 1.09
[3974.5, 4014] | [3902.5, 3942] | 1.09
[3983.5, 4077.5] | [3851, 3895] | 1.19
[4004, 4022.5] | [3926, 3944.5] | 1.32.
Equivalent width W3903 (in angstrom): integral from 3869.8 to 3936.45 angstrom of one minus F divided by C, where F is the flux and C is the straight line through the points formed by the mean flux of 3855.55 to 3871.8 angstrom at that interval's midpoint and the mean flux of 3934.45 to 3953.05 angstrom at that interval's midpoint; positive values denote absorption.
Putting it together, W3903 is 8.3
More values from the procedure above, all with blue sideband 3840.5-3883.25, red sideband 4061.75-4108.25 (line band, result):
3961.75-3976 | 2.0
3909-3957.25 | 1.1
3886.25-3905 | 2.9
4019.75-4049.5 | -3.7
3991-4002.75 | -0.7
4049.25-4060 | -1.0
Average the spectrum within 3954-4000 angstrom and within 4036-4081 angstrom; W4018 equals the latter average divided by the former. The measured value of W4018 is 1.12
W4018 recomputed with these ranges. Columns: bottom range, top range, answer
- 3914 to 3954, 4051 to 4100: 1.06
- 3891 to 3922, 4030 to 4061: 1.09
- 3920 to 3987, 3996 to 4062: 1.17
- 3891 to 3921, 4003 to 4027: 1.10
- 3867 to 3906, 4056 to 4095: 1.10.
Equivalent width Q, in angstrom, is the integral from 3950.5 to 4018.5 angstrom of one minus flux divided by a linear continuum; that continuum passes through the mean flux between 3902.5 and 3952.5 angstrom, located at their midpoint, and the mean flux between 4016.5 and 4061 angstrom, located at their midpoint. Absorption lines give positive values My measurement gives 2.2 angstrom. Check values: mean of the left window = 17.9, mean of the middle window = 18.3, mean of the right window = 19.7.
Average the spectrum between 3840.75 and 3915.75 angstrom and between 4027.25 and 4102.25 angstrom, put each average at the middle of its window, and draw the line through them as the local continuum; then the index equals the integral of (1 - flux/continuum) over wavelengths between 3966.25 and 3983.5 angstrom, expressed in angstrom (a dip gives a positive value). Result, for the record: 3.14 angstrom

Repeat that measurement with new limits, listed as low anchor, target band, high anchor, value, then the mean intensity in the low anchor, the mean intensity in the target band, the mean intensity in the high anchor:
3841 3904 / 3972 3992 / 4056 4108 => 1.6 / 17.6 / 16.3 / 17.7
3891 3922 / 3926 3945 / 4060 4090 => 2.6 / 18.2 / 15.8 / 18.9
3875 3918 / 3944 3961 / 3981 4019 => -1.1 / 17.2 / 19.5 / 19.3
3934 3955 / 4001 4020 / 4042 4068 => -1.3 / 18.2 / 20.2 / 19.3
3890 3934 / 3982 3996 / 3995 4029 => 0.6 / 17.2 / 18.3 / 19.8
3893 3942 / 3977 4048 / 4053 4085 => -3.3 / 17.4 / 19.3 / 19.1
